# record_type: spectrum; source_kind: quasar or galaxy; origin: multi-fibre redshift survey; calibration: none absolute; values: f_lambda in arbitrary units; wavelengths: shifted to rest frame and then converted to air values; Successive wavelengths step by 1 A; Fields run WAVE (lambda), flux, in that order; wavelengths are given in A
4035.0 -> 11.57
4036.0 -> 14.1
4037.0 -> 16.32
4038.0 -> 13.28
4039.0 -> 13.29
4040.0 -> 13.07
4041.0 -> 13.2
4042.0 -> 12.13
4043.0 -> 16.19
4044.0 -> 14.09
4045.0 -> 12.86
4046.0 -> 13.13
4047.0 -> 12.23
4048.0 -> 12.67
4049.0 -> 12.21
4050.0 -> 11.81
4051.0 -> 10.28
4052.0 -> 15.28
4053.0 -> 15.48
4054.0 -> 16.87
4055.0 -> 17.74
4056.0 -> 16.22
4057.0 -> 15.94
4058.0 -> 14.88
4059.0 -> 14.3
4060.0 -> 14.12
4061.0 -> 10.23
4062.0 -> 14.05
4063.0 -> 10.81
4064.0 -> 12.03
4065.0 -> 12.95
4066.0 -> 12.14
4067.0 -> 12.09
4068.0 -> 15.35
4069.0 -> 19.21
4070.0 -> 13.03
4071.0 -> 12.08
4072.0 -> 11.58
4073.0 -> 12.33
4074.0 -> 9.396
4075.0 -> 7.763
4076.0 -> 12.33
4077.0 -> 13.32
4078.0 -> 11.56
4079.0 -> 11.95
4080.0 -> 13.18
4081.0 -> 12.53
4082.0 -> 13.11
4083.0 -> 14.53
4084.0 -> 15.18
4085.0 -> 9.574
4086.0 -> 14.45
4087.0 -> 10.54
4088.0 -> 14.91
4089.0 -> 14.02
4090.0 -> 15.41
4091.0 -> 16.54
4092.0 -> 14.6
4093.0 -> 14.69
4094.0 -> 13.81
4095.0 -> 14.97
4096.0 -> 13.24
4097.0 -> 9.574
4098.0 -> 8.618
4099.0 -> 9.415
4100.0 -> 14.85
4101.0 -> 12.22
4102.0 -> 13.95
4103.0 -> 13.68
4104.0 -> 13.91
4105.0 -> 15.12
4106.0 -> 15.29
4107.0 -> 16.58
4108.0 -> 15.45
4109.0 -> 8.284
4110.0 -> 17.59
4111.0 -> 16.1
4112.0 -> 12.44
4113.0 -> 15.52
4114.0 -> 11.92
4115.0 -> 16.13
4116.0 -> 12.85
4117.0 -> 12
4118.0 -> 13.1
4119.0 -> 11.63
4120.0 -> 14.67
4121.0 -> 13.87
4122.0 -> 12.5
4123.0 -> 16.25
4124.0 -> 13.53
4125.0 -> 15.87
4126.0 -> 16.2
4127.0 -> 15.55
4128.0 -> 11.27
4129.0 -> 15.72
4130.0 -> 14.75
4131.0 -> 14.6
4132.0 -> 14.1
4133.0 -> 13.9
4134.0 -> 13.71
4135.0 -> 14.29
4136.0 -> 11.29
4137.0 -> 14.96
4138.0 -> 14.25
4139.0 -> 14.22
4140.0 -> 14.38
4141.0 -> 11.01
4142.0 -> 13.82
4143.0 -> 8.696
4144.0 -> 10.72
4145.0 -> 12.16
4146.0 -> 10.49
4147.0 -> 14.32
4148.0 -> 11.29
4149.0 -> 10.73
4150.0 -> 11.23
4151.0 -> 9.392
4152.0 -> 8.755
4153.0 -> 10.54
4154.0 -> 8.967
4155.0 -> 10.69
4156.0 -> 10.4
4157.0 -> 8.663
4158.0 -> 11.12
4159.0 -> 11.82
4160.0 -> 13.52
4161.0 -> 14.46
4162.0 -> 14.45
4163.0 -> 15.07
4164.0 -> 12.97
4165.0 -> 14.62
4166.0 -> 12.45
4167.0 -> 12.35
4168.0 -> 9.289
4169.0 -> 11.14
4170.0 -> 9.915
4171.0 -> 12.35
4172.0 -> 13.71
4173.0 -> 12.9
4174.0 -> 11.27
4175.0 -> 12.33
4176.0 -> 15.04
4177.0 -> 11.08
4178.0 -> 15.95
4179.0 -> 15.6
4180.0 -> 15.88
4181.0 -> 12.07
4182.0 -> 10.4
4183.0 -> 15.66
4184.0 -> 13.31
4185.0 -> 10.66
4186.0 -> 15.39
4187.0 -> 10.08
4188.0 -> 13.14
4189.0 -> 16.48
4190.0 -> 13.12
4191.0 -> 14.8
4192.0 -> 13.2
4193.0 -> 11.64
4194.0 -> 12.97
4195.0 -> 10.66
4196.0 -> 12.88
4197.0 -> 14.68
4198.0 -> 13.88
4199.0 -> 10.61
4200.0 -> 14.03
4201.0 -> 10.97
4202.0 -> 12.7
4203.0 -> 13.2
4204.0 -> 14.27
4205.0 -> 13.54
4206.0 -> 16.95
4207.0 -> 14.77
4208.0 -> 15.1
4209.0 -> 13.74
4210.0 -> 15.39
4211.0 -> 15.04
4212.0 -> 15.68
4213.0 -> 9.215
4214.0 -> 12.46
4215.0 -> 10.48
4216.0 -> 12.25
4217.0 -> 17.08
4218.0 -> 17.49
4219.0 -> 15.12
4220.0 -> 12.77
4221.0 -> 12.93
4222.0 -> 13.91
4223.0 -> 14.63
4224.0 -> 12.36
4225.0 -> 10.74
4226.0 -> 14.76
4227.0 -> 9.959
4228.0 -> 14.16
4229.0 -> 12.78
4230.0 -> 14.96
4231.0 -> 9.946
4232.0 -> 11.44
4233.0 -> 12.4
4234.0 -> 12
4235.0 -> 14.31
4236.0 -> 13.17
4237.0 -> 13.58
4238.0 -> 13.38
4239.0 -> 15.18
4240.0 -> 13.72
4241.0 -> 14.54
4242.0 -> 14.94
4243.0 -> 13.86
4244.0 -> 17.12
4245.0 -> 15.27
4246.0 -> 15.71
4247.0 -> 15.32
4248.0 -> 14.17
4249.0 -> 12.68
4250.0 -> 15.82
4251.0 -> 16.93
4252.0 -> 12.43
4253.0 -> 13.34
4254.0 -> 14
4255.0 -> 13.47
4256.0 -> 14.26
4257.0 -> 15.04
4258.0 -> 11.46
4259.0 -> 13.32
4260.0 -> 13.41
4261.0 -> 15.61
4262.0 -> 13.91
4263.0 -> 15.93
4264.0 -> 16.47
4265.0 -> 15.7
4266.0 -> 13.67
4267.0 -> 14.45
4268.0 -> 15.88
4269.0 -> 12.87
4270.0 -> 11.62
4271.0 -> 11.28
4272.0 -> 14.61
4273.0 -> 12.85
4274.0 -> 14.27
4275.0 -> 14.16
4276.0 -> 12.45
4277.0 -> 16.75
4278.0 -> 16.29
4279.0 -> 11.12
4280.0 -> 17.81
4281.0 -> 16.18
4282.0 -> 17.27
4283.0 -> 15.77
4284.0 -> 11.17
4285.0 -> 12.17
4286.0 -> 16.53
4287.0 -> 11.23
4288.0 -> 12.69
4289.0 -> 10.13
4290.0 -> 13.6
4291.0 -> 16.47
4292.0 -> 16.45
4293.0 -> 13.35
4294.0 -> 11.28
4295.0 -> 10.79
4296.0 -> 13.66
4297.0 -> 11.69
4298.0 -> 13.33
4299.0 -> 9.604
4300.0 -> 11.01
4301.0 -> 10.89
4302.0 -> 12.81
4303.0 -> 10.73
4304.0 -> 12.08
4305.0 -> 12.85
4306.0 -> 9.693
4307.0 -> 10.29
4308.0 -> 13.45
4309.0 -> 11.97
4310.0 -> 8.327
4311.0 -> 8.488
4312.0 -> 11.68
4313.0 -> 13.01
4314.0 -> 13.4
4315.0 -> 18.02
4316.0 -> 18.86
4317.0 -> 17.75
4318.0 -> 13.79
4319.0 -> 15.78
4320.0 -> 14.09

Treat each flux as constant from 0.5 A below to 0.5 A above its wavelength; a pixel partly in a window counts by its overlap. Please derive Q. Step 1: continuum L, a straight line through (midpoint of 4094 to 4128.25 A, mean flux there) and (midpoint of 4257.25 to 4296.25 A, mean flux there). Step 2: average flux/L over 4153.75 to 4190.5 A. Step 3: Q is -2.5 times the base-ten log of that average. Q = 0.09 mag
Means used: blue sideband 13.7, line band 12.7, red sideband 14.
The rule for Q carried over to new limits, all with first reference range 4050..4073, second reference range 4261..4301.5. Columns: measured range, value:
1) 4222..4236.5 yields 0.08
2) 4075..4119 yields 0.04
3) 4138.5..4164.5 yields 0.18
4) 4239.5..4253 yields -0.08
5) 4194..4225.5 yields 0.02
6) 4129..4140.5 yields -0.02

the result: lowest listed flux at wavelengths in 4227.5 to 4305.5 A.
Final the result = 9.604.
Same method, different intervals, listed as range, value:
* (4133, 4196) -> 8.663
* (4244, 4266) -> 11.46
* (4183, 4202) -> 10.08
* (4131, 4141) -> 11.01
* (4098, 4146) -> 8.284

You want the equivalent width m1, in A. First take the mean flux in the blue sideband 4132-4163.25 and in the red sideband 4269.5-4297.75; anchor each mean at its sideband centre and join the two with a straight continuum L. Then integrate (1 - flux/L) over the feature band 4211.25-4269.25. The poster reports -3.1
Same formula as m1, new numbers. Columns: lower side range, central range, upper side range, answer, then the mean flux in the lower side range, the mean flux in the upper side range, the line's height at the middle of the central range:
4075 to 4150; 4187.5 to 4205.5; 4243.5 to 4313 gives 0.36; 13.4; 13.5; 13.4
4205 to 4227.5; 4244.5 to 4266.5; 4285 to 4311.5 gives -2.56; 13.8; 12.1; 12.9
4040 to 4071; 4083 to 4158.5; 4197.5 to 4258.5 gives 3.57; 13.7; 13.7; 13.7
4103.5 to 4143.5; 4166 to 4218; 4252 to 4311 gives 1.72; 13.9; 13.3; 13.7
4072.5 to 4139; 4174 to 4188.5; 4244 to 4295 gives 0.58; 13.5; 14.2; 13.8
